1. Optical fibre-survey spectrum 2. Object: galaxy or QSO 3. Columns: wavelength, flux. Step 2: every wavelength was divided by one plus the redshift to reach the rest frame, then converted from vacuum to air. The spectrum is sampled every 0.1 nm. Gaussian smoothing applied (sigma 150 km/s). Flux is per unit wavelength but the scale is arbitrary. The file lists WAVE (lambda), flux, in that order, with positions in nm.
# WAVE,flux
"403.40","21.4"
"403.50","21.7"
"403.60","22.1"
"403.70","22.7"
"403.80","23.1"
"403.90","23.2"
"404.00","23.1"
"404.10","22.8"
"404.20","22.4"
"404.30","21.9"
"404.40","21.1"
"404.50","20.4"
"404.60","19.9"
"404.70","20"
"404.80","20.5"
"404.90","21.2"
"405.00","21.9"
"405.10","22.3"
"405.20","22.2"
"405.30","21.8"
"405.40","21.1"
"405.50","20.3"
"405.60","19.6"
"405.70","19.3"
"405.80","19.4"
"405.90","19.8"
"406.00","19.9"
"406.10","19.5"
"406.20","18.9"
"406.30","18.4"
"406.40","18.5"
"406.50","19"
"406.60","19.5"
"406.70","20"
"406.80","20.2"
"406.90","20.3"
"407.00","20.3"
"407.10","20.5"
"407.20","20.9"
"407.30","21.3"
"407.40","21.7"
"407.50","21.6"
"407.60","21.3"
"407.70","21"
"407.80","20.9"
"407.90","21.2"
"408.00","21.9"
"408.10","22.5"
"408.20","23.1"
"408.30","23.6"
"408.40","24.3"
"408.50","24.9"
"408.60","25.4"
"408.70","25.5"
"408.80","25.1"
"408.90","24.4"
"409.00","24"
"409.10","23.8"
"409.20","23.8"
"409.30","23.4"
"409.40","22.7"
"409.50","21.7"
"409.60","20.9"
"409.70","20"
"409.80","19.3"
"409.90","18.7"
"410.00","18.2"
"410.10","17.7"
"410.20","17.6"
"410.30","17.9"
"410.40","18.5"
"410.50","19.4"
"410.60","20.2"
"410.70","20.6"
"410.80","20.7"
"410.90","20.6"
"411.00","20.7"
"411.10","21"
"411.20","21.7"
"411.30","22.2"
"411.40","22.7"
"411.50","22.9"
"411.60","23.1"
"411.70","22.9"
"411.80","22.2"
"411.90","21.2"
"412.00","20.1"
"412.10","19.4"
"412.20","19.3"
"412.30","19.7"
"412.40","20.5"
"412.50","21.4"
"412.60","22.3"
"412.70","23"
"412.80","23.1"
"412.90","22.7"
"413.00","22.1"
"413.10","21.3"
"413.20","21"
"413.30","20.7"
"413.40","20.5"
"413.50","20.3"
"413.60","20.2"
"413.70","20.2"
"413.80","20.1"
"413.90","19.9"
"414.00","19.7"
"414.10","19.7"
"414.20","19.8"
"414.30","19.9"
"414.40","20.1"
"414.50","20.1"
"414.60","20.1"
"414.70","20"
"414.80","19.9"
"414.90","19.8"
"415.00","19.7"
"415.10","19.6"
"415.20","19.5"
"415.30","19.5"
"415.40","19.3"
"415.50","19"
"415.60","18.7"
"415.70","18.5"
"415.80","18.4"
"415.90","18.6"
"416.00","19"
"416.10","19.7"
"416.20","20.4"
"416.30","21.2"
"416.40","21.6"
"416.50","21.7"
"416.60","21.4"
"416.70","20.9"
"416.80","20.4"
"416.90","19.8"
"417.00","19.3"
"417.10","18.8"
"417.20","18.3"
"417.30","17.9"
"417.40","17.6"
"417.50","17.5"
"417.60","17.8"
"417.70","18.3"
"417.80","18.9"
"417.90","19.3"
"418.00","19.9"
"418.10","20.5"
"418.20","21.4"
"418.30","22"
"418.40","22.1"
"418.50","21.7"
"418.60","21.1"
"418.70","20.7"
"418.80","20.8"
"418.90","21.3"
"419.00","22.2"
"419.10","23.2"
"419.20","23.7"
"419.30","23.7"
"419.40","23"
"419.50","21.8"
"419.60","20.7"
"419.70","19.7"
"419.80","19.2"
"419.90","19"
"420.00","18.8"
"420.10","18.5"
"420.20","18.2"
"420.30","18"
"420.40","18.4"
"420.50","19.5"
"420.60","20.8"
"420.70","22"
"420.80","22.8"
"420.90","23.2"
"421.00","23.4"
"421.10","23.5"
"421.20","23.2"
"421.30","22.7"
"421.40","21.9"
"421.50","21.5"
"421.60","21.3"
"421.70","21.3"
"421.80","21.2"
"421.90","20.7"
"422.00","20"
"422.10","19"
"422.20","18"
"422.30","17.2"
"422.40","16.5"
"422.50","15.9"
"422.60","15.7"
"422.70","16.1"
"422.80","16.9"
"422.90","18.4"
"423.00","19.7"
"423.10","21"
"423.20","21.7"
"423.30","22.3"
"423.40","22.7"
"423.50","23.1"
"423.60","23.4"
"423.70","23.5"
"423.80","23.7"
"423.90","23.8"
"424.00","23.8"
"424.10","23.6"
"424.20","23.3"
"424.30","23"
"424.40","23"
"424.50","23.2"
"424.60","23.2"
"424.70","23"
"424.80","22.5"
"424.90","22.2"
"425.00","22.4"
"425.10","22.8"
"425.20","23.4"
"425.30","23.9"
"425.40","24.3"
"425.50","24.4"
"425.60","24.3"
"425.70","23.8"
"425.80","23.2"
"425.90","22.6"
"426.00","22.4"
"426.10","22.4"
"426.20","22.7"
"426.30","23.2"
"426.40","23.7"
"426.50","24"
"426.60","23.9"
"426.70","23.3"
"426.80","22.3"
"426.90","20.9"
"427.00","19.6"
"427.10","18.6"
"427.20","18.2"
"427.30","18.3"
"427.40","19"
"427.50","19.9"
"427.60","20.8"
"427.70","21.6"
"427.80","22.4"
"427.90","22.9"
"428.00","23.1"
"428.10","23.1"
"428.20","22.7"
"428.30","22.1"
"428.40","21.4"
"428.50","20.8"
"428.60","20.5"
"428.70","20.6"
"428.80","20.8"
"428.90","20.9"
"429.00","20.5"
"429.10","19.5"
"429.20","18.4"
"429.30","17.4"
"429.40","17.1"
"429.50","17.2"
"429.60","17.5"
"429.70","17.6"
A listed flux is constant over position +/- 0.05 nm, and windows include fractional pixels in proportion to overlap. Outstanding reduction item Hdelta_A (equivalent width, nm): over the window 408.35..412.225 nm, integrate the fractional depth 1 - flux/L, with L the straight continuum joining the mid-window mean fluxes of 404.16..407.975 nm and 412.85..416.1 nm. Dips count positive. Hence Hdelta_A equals -0.25 nm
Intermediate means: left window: 20.5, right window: 19.9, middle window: 21.5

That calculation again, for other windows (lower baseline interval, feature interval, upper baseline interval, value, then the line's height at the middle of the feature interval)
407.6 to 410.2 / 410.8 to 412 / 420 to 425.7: 0.014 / 22.1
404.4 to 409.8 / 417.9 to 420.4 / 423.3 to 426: 0.208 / 22.7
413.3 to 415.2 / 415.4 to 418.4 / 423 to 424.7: 0.175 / 20.8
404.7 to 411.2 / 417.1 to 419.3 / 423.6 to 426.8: 0.201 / 22.4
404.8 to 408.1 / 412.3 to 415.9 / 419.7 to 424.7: 0.071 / 20.7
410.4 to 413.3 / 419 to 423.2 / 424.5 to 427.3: 0.353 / 22.1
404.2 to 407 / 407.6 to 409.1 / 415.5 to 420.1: -0.228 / 20.3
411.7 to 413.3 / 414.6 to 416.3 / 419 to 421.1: 0.141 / 21.2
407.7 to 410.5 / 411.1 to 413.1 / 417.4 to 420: -0.020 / 21.5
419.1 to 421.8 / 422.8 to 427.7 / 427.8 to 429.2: -0.225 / 21.3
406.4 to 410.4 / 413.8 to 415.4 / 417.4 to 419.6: 0.099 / 21.1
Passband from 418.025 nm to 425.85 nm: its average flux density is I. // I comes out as 21.4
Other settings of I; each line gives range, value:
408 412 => 21.8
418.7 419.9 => 21.6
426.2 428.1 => 21.5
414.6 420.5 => 20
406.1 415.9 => 20.9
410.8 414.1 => 21.2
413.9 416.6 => 19.8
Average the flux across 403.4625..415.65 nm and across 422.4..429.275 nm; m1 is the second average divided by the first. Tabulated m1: 1.0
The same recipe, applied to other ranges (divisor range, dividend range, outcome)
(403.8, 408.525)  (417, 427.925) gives 1.01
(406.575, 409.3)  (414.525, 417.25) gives 0.88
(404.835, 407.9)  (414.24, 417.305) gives 0.97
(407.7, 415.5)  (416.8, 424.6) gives 0.98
